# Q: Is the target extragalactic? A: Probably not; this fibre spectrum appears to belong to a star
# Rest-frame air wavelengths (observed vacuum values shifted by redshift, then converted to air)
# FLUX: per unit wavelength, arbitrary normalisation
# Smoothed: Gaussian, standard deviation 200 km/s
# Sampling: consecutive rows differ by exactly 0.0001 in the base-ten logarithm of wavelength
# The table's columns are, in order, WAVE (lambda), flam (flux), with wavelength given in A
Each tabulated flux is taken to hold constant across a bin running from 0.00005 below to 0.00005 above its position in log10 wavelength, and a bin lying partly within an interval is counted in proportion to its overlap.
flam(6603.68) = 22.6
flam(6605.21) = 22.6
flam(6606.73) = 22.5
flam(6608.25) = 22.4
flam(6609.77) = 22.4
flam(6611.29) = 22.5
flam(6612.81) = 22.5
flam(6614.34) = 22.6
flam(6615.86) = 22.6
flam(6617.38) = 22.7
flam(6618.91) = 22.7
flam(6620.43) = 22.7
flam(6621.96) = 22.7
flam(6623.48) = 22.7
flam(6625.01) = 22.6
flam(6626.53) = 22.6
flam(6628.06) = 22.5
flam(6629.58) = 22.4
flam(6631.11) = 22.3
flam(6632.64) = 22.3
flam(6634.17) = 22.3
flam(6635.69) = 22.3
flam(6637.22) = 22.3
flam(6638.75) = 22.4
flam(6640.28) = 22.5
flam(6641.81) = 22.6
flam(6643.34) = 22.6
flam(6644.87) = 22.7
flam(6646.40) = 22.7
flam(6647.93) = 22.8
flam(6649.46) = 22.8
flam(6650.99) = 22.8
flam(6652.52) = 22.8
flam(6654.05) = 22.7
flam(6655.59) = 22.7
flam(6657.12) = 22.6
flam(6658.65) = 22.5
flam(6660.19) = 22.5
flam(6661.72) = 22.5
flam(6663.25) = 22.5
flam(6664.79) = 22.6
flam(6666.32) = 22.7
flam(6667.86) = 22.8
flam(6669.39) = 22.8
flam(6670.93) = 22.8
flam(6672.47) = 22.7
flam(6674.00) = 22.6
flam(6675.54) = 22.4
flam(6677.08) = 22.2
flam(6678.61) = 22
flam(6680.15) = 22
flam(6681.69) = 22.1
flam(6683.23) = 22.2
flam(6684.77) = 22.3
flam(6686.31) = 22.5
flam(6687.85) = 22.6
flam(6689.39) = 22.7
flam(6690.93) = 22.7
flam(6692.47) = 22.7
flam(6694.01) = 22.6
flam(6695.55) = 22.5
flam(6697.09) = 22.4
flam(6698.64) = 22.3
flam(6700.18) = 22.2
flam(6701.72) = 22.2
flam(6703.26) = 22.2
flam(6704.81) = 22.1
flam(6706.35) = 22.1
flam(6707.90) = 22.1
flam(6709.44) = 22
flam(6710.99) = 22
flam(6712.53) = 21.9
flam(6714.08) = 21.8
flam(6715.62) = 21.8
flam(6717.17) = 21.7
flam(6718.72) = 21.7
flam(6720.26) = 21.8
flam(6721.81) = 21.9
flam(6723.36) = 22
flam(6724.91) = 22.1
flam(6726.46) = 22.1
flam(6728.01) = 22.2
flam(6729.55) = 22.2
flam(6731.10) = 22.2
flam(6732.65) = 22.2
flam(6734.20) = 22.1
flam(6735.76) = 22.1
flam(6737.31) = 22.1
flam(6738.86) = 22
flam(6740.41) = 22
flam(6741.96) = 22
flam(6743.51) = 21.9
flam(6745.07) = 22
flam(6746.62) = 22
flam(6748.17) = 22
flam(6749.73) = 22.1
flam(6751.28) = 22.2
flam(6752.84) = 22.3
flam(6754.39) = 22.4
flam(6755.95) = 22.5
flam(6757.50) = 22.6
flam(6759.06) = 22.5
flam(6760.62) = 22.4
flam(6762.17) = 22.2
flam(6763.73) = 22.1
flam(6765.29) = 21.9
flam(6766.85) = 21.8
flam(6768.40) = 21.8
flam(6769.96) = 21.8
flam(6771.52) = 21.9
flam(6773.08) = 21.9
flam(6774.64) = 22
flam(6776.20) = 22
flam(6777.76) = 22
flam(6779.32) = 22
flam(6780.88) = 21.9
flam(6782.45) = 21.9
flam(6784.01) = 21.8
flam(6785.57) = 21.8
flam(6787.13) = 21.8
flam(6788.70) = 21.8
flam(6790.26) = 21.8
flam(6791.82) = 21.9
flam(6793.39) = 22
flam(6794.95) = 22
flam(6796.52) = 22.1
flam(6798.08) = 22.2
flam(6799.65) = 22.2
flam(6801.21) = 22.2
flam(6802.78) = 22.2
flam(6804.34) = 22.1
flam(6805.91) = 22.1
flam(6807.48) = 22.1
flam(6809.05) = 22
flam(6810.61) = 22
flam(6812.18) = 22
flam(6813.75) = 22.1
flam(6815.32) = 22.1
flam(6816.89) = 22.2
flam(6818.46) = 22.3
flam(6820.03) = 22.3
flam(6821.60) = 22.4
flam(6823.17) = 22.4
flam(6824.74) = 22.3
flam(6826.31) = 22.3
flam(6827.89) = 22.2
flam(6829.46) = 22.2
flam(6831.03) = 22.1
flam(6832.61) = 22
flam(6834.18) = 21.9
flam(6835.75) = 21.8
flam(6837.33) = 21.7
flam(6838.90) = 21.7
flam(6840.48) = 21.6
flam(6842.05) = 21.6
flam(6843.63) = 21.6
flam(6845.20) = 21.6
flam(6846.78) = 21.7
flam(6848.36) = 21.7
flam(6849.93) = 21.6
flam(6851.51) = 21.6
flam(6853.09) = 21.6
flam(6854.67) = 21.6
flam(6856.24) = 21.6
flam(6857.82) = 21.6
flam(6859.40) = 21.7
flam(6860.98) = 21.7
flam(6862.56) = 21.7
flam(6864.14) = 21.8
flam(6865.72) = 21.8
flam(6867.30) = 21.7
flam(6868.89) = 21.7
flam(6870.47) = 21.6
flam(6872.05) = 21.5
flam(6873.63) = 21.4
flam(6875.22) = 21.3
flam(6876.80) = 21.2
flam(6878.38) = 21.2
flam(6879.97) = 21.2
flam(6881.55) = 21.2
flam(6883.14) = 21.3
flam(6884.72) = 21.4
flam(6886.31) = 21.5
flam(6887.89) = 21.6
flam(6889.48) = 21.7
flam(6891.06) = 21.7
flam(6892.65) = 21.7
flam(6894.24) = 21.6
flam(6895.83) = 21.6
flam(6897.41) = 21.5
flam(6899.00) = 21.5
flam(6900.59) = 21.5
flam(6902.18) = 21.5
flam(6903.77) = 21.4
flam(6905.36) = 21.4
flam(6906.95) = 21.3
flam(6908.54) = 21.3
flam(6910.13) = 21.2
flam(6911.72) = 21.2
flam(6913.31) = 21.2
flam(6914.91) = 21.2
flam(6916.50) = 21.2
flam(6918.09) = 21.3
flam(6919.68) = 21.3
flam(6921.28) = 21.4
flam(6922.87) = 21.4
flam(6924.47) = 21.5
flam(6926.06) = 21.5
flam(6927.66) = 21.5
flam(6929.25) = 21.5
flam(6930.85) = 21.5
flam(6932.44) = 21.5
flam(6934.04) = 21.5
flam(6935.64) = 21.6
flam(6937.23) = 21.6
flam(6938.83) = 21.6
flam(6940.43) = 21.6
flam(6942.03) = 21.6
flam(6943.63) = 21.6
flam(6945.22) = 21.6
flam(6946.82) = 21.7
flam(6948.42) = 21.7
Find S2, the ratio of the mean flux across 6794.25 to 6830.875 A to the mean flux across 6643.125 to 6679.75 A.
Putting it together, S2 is 0.98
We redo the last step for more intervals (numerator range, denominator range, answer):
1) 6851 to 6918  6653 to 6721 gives 0.96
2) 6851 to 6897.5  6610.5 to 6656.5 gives 0.95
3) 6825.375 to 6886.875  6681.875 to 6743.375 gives 0.98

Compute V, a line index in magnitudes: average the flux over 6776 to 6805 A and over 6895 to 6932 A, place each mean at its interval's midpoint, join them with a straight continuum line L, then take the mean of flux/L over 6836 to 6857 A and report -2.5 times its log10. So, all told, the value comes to 0.00 mag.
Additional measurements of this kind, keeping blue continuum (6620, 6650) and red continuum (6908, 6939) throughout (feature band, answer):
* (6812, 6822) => -0.02 mag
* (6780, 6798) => 0.00 mag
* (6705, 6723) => 0.02 mag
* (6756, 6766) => -0.01 mag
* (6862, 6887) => 0.01 mag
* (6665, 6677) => -0.01 mag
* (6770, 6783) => 0.00 mag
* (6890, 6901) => 0.00 mag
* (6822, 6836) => -0.02 mag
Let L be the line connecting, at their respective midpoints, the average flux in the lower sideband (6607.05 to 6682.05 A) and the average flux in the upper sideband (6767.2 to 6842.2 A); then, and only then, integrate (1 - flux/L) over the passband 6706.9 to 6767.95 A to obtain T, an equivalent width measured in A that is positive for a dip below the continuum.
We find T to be 0.4 A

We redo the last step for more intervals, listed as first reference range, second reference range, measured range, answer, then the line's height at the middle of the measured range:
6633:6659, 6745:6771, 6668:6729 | 0.4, 22.4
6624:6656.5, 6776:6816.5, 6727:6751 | 0.1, 22.2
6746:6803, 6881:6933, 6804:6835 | -0.4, 21.8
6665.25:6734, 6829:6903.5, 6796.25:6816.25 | -0.2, 21.8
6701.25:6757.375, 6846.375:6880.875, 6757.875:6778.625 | -0.1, 21.9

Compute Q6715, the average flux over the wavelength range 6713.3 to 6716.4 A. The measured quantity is 21.8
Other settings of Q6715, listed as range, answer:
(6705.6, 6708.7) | 22.1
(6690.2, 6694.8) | 22.7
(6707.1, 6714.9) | 22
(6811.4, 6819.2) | 22.1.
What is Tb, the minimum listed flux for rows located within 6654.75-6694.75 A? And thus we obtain 22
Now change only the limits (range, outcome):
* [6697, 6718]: 21.7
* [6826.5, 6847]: 21.6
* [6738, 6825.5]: 21.8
